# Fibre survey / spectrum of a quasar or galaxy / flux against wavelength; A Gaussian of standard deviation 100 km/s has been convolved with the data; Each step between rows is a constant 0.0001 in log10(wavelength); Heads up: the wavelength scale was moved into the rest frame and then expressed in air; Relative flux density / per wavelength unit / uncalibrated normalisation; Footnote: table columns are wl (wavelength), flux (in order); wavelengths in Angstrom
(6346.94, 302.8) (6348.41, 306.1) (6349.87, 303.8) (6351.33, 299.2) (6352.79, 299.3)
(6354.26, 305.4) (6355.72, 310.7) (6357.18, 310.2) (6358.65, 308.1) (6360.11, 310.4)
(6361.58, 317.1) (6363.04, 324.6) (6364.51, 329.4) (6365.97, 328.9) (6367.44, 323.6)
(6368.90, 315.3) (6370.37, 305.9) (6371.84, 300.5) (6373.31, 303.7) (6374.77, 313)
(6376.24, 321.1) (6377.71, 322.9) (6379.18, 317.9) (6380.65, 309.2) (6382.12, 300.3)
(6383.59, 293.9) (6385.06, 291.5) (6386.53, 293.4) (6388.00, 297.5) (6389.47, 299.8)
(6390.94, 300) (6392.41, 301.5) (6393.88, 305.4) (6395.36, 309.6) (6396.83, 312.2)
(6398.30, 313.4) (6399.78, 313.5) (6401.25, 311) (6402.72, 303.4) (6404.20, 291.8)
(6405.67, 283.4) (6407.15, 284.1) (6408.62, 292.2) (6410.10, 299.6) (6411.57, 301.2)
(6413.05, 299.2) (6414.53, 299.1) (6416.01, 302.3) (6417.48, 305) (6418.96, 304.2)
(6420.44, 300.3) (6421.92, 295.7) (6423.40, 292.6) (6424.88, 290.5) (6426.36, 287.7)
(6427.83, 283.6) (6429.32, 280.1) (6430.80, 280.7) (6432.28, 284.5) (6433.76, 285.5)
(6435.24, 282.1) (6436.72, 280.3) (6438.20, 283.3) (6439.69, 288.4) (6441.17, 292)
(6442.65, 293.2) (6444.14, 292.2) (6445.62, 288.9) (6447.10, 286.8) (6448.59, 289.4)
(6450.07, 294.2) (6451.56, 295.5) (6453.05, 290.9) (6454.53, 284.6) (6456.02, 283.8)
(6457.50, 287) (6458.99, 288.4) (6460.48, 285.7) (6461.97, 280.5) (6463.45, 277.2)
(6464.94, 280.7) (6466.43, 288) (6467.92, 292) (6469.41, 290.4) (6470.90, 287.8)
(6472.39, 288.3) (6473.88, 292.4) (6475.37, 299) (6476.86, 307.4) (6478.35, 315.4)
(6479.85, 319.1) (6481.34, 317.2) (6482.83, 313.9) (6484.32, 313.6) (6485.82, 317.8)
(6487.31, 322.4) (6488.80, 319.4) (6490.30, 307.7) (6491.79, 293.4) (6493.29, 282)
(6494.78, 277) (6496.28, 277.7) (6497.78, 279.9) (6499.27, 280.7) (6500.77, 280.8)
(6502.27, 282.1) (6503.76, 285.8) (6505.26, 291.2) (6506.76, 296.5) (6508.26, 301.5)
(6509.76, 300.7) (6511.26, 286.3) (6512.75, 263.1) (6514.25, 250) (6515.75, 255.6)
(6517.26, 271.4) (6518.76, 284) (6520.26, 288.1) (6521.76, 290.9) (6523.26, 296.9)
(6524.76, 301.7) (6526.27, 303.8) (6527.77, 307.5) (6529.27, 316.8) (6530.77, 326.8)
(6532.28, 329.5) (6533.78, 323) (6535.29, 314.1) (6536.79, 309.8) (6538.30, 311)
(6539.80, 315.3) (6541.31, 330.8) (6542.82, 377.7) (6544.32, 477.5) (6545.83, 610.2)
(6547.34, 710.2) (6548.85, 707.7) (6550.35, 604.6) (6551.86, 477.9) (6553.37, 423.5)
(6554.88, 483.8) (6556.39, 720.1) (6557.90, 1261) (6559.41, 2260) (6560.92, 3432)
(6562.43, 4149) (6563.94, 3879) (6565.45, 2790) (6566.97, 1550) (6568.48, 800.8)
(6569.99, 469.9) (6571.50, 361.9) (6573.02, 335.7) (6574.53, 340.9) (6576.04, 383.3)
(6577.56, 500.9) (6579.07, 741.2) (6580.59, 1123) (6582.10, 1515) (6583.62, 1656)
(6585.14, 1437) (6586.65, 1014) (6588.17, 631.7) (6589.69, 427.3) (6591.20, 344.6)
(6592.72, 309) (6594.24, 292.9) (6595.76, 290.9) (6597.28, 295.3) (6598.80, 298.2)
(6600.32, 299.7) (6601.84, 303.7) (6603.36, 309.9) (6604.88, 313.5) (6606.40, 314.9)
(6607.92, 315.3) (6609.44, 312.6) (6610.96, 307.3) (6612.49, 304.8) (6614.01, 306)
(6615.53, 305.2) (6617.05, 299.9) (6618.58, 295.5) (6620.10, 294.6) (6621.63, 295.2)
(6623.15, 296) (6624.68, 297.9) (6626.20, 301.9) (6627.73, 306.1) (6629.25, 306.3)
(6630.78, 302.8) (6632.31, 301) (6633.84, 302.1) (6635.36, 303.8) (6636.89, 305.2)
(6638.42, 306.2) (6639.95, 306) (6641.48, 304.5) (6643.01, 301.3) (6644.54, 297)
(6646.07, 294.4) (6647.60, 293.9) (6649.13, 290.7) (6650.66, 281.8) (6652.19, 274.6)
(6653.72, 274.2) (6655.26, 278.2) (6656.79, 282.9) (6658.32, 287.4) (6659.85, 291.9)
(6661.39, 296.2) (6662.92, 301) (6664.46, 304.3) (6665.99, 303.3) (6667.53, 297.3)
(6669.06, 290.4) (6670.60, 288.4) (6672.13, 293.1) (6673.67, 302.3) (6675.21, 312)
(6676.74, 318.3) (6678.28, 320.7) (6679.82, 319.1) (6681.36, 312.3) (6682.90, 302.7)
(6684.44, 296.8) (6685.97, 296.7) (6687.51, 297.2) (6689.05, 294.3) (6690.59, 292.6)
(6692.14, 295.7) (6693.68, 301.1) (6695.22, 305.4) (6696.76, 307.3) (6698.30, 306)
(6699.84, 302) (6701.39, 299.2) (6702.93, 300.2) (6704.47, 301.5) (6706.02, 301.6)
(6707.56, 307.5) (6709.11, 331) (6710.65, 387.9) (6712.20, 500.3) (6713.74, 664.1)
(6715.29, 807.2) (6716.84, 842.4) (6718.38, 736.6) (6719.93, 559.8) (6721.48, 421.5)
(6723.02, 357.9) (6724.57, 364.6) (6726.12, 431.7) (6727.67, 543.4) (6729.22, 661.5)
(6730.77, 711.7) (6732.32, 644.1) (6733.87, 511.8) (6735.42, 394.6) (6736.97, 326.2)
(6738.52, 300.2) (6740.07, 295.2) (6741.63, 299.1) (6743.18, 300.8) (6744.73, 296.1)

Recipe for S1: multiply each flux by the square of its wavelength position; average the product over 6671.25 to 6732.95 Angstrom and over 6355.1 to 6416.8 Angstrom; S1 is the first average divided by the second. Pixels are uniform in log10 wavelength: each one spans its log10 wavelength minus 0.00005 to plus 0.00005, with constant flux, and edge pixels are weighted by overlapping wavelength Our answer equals 1.46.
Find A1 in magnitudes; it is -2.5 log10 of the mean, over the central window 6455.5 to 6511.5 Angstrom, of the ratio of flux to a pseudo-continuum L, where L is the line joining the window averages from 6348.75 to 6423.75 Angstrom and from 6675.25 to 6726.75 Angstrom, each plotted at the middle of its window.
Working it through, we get 0.12 mag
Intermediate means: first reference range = 305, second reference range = 386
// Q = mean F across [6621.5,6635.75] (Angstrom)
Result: 302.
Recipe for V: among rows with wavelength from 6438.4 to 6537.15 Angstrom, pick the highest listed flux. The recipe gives 329.5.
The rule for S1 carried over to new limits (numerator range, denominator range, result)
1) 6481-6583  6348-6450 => 2.25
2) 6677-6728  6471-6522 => 1.43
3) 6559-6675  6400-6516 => 2.14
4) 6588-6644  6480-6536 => 1.09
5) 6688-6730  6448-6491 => 1.54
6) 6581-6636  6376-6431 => 1.57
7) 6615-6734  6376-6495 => 1.29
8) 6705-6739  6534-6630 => 0.72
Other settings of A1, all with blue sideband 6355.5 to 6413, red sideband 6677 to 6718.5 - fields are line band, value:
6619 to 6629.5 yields 0.200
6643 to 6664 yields 0.259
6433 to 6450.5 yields 0.113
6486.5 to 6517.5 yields 0.164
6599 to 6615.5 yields 0.157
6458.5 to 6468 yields 0.144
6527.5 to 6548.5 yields -0.147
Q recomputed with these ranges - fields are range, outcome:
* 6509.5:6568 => 813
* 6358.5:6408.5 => 307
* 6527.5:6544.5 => 333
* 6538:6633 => 733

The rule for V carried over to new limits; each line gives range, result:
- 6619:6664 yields 306.3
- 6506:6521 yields 301.5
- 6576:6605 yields 1656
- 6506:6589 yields 4149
